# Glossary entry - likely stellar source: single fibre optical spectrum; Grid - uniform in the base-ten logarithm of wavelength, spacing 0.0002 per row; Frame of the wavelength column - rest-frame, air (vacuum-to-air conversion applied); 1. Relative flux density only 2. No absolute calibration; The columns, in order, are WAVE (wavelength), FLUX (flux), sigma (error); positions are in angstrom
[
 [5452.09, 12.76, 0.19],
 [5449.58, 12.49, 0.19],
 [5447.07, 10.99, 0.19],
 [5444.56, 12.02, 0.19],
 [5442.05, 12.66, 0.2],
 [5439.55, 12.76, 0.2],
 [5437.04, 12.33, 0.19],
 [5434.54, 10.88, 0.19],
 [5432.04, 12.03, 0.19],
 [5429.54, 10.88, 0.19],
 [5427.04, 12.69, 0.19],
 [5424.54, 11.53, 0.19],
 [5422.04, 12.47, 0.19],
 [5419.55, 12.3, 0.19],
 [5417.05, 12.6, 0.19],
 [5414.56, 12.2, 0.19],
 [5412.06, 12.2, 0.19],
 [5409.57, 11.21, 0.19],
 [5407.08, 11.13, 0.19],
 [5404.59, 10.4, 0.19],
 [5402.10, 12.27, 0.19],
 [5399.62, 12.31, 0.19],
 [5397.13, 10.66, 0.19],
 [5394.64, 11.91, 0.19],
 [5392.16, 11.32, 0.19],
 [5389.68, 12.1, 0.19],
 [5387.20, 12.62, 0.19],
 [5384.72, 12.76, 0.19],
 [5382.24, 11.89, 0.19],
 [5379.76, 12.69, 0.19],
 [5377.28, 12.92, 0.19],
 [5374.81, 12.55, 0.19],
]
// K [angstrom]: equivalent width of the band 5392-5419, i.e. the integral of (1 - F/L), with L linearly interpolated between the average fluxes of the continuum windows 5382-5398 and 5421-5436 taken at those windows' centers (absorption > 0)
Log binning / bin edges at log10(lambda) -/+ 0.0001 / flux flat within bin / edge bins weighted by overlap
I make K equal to 0.4 angstrom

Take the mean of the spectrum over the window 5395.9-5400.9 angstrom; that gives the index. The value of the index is 11.5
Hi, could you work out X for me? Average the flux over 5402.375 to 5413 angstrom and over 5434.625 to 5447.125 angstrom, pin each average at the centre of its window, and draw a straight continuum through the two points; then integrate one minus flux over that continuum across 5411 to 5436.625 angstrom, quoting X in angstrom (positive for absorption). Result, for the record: -0.6 angstrom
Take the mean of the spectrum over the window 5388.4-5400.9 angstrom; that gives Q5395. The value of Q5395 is 11.7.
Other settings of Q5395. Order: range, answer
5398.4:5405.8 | 11.7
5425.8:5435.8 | 11.6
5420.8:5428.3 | 12.2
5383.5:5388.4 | 12.7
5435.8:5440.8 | 12.5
